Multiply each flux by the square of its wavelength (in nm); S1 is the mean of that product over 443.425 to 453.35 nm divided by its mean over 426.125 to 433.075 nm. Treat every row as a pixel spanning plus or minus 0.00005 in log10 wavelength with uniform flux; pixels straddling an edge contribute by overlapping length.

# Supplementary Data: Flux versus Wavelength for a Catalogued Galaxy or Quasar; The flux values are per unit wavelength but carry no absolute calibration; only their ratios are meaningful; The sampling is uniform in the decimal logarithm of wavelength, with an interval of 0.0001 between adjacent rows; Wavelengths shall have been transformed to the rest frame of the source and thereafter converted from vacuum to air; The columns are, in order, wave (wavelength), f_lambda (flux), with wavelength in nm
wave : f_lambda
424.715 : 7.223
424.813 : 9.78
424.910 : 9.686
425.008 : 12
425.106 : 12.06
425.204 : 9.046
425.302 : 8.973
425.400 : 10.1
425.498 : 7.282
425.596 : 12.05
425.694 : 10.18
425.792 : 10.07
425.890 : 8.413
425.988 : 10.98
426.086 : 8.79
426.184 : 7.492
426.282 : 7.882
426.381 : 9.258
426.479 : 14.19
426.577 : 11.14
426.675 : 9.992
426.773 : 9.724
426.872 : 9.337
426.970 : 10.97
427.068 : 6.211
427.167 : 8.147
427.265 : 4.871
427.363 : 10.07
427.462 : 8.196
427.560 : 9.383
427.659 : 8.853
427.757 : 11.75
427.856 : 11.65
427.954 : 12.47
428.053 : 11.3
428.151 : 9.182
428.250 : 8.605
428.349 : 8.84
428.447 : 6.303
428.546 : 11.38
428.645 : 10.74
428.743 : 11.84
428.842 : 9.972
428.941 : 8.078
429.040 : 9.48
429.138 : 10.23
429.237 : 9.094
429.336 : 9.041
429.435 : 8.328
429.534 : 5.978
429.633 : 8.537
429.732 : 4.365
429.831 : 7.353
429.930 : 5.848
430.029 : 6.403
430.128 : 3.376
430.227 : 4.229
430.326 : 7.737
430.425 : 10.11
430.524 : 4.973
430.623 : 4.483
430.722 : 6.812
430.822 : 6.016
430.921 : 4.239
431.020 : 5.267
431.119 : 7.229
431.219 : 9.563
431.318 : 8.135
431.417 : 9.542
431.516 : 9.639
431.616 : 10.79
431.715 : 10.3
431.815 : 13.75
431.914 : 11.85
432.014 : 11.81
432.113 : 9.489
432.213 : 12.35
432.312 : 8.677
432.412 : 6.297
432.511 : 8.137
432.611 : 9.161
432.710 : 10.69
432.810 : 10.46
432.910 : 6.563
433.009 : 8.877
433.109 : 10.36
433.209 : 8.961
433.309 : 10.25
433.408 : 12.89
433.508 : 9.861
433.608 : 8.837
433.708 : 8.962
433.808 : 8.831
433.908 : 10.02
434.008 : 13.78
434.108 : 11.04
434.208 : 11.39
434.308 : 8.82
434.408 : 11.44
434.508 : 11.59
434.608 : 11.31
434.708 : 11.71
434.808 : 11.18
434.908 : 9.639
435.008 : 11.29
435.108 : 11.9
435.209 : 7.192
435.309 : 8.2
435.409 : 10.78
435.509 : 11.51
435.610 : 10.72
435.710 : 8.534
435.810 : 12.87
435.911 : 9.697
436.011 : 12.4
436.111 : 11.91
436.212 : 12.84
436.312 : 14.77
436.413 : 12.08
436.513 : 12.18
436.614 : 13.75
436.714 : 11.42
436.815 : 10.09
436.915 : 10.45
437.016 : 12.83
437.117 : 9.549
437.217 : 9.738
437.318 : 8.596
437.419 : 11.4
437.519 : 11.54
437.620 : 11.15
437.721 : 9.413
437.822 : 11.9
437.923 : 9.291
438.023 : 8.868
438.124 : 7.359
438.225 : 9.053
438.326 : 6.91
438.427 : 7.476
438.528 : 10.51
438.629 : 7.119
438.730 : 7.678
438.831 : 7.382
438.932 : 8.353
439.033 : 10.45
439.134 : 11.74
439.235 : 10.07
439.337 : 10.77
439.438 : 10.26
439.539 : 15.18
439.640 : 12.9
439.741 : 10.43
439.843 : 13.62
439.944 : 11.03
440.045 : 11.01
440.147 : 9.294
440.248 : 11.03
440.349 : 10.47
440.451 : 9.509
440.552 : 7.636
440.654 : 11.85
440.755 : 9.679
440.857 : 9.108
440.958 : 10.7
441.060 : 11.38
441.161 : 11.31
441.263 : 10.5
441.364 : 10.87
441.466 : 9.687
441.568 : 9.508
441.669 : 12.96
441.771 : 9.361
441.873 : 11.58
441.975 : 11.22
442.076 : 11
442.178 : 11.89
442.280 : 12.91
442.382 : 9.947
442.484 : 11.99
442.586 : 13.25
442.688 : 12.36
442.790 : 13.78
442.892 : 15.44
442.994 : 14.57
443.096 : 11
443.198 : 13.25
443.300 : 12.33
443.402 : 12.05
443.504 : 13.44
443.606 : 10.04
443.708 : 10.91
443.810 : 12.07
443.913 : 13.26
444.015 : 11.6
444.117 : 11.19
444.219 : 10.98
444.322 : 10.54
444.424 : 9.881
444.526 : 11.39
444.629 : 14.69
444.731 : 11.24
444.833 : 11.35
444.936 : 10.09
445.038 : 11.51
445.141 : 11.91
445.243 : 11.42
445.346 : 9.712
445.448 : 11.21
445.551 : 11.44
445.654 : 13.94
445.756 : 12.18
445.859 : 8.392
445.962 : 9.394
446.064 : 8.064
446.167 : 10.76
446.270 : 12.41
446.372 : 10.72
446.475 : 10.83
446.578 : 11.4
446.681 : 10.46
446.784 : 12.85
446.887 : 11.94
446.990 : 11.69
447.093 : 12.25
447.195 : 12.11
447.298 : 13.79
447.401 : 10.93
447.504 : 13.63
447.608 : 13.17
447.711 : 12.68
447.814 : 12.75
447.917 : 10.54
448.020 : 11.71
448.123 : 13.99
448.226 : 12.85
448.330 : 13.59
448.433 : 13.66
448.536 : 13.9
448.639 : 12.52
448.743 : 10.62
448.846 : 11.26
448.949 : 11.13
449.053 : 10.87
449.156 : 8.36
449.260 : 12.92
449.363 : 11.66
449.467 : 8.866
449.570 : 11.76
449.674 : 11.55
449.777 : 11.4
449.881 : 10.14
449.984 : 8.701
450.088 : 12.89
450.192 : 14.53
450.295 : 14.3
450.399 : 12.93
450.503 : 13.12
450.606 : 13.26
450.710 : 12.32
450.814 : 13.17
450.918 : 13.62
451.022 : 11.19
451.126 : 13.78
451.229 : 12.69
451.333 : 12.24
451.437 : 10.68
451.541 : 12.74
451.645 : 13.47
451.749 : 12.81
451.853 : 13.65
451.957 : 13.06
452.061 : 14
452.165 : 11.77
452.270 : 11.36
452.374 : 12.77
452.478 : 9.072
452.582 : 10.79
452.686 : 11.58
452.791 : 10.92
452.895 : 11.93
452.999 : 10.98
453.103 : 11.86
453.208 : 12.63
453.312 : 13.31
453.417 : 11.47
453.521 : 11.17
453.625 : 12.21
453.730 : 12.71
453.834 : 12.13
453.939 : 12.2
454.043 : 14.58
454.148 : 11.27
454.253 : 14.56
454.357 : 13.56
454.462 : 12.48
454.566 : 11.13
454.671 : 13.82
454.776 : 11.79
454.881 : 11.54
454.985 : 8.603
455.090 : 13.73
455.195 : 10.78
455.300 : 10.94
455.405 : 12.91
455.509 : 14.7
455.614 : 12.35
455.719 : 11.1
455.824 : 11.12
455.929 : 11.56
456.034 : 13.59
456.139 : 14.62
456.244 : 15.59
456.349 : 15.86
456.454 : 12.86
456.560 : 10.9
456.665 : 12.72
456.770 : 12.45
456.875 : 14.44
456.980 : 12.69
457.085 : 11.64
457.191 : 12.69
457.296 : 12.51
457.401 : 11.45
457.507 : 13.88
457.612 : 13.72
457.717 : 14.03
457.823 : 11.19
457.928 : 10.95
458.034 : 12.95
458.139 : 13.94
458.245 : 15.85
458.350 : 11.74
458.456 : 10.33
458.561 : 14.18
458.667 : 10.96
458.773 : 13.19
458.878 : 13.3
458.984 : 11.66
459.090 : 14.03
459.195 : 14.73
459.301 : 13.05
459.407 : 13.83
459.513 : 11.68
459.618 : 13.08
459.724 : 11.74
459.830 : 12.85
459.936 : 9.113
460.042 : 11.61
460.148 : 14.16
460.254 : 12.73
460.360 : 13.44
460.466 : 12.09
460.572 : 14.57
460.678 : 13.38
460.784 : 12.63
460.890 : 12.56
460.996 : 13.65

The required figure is 1.47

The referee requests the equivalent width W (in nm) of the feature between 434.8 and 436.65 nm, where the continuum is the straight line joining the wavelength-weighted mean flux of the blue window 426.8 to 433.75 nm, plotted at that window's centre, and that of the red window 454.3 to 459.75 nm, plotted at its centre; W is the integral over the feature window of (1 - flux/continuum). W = -0.32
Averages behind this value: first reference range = 8.77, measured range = 11.2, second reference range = 12.7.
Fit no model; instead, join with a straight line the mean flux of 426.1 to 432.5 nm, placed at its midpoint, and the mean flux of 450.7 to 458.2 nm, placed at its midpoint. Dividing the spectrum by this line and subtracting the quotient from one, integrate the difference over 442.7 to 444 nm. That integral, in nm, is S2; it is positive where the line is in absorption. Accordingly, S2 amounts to -0.22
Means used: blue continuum 8.73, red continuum 12.5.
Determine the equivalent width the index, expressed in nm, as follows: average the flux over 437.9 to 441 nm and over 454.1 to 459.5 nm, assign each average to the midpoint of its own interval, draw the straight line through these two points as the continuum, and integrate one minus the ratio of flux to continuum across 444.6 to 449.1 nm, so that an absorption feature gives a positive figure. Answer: -0.259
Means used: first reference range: 9.9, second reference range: 12.7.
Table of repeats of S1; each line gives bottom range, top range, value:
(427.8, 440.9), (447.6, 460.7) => 1.40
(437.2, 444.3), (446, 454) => 1.16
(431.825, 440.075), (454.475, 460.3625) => 1.33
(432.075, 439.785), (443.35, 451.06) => 1.20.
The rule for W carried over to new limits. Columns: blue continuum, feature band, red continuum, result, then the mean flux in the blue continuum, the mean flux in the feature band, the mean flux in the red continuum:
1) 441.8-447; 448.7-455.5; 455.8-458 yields 0.195 nm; 11.6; 12.1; 12.9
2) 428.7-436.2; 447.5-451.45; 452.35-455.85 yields -0.257 nm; 9.26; 12.2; 12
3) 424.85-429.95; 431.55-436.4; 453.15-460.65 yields -0.204 nm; 9.36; 10.5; 12.7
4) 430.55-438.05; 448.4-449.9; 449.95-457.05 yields 0.072 nm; 10.1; 11.4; 12.5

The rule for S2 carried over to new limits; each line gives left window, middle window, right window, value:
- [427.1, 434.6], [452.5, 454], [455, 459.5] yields 0.05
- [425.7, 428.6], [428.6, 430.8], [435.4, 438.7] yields 0.50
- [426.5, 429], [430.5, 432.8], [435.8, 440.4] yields 0.29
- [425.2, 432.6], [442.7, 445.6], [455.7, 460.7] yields -0.26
